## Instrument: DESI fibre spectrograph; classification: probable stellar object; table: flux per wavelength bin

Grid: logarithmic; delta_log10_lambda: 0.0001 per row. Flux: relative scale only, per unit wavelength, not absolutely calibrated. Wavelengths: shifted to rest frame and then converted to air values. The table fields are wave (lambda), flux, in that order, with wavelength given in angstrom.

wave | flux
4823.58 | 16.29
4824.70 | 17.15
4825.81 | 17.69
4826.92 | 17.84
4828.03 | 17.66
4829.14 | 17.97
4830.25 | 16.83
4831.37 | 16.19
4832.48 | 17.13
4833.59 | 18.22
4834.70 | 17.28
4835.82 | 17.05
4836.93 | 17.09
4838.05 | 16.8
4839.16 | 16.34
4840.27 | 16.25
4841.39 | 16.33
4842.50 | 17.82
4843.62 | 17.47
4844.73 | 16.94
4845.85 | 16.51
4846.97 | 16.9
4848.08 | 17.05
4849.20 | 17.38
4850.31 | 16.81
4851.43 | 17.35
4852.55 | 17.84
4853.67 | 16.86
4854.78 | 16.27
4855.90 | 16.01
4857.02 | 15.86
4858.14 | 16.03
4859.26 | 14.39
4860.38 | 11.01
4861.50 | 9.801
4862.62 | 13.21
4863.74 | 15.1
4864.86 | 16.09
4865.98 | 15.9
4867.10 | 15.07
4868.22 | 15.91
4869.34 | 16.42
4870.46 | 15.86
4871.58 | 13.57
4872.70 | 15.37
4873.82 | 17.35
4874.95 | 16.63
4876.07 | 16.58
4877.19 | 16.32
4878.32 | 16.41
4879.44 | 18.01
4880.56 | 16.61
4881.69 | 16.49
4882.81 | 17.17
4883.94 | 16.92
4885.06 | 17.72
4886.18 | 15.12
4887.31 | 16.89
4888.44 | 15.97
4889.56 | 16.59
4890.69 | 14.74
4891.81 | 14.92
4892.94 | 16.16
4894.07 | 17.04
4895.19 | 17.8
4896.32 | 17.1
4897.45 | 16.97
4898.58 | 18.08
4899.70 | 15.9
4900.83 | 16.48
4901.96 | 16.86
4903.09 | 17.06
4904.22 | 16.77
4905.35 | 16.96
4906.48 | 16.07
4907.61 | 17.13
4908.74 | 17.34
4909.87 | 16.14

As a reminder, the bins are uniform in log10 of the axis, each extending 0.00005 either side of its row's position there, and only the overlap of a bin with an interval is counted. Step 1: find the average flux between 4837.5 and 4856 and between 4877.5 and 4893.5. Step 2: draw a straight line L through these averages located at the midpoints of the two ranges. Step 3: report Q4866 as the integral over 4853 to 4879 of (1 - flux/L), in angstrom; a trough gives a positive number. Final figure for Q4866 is 2.1 angstrom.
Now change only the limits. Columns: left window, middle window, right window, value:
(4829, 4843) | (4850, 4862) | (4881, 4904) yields 1.1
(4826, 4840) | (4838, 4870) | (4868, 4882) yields 1.6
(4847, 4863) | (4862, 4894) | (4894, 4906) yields 0.4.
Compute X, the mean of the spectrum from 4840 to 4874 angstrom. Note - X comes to 15.8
